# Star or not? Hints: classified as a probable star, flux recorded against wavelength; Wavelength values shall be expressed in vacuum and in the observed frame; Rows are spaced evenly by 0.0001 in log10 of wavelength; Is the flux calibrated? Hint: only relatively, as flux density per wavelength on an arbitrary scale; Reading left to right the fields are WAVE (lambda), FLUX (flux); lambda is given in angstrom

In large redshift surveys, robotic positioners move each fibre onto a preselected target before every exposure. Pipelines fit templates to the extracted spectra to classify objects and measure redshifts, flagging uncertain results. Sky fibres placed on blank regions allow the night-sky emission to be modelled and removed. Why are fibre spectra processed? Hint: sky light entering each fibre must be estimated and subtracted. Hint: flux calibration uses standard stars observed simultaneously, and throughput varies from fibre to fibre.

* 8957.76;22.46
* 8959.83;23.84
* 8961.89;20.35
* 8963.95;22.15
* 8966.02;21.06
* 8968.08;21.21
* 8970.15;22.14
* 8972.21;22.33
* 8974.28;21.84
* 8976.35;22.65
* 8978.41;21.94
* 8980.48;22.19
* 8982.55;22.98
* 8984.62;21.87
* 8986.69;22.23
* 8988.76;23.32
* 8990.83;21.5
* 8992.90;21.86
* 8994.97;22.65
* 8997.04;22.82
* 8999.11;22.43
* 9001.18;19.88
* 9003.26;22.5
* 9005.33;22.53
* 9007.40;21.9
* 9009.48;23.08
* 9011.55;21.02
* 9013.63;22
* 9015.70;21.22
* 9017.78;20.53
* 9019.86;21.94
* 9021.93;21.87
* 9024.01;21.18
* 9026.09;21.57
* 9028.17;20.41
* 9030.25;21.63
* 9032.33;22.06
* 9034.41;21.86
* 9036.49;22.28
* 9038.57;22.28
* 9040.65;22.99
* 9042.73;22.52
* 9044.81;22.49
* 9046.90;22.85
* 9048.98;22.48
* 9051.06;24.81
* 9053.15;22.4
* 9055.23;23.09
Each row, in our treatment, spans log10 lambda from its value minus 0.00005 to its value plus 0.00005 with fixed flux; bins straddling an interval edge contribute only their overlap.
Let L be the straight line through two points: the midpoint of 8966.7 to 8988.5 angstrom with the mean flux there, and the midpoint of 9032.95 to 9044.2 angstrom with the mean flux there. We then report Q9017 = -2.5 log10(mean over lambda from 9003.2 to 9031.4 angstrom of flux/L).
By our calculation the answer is 0.033 mag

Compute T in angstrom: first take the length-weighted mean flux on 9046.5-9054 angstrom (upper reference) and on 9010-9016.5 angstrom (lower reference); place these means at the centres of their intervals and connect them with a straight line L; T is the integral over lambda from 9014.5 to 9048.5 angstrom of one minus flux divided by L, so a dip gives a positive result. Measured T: 0.76 angstrom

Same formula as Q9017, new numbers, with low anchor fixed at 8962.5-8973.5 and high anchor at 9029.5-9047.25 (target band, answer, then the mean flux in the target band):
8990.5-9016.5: 0.00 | 22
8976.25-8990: -0.03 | 22.4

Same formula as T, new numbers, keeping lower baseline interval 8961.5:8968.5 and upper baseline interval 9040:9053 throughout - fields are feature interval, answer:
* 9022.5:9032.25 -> 0.5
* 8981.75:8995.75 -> -0.4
